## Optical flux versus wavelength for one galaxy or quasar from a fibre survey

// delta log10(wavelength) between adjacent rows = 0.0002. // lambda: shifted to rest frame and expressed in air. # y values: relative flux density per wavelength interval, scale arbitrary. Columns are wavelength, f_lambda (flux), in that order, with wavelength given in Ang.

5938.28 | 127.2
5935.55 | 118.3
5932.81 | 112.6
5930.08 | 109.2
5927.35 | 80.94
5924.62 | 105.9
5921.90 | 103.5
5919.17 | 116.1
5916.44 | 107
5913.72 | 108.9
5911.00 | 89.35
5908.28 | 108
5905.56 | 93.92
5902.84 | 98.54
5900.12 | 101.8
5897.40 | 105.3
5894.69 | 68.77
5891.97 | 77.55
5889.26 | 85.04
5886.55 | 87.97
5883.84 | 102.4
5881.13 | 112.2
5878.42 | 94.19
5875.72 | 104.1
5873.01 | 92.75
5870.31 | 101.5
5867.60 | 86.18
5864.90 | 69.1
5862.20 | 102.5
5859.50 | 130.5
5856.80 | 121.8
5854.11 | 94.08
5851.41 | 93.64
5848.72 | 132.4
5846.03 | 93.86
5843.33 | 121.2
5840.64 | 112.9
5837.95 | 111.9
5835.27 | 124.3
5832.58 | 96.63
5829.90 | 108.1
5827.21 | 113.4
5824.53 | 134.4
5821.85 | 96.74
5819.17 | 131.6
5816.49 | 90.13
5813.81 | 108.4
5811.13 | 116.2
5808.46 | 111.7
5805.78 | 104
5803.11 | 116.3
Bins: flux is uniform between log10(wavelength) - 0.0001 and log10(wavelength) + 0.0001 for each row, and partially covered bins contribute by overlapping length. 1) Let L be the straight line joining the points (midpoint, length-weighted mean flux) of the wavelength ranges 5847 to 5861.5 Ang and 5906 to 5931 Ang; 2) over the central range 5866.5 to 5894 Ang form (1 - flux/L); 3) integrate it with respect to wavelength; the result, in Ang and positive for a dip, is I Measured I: 3.87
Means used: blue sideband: 113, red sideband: 103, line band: 93.8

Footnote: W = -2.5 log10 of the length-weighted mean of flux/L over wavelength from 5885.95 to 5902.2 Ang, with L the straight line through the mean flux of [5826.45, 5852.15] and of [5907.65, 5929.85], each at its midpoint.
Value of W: 0.19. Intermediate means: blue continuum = 111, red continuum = 103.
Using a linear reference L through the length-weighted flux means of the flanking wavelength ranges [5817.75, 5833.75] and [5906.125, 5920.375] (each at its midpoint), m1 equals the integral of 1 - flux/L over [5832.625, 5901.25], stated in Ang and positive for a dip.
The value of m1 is 5.5 Ang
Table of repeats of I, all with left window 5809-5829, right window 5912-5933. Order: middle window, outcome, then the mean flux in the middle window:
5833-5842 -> -0.24 Ang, 114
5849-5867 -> 1.11 Ang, 103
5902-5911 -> 0.64 Ang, 98.6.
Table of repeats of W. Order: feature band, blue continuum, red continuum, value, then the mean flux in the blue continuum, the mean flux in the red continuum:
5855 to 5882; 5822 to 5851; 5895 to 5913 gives 0.05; 114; 98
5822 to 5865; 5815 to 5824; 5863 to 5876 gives -0.12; 109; 90.1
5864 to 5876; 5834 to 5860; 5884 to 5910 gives 0.15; 113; 92.3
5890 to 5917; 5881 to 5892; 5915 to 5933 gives 0.03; 92.8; 105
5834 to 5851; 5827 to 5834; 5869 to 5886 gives -0.11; 105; 101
